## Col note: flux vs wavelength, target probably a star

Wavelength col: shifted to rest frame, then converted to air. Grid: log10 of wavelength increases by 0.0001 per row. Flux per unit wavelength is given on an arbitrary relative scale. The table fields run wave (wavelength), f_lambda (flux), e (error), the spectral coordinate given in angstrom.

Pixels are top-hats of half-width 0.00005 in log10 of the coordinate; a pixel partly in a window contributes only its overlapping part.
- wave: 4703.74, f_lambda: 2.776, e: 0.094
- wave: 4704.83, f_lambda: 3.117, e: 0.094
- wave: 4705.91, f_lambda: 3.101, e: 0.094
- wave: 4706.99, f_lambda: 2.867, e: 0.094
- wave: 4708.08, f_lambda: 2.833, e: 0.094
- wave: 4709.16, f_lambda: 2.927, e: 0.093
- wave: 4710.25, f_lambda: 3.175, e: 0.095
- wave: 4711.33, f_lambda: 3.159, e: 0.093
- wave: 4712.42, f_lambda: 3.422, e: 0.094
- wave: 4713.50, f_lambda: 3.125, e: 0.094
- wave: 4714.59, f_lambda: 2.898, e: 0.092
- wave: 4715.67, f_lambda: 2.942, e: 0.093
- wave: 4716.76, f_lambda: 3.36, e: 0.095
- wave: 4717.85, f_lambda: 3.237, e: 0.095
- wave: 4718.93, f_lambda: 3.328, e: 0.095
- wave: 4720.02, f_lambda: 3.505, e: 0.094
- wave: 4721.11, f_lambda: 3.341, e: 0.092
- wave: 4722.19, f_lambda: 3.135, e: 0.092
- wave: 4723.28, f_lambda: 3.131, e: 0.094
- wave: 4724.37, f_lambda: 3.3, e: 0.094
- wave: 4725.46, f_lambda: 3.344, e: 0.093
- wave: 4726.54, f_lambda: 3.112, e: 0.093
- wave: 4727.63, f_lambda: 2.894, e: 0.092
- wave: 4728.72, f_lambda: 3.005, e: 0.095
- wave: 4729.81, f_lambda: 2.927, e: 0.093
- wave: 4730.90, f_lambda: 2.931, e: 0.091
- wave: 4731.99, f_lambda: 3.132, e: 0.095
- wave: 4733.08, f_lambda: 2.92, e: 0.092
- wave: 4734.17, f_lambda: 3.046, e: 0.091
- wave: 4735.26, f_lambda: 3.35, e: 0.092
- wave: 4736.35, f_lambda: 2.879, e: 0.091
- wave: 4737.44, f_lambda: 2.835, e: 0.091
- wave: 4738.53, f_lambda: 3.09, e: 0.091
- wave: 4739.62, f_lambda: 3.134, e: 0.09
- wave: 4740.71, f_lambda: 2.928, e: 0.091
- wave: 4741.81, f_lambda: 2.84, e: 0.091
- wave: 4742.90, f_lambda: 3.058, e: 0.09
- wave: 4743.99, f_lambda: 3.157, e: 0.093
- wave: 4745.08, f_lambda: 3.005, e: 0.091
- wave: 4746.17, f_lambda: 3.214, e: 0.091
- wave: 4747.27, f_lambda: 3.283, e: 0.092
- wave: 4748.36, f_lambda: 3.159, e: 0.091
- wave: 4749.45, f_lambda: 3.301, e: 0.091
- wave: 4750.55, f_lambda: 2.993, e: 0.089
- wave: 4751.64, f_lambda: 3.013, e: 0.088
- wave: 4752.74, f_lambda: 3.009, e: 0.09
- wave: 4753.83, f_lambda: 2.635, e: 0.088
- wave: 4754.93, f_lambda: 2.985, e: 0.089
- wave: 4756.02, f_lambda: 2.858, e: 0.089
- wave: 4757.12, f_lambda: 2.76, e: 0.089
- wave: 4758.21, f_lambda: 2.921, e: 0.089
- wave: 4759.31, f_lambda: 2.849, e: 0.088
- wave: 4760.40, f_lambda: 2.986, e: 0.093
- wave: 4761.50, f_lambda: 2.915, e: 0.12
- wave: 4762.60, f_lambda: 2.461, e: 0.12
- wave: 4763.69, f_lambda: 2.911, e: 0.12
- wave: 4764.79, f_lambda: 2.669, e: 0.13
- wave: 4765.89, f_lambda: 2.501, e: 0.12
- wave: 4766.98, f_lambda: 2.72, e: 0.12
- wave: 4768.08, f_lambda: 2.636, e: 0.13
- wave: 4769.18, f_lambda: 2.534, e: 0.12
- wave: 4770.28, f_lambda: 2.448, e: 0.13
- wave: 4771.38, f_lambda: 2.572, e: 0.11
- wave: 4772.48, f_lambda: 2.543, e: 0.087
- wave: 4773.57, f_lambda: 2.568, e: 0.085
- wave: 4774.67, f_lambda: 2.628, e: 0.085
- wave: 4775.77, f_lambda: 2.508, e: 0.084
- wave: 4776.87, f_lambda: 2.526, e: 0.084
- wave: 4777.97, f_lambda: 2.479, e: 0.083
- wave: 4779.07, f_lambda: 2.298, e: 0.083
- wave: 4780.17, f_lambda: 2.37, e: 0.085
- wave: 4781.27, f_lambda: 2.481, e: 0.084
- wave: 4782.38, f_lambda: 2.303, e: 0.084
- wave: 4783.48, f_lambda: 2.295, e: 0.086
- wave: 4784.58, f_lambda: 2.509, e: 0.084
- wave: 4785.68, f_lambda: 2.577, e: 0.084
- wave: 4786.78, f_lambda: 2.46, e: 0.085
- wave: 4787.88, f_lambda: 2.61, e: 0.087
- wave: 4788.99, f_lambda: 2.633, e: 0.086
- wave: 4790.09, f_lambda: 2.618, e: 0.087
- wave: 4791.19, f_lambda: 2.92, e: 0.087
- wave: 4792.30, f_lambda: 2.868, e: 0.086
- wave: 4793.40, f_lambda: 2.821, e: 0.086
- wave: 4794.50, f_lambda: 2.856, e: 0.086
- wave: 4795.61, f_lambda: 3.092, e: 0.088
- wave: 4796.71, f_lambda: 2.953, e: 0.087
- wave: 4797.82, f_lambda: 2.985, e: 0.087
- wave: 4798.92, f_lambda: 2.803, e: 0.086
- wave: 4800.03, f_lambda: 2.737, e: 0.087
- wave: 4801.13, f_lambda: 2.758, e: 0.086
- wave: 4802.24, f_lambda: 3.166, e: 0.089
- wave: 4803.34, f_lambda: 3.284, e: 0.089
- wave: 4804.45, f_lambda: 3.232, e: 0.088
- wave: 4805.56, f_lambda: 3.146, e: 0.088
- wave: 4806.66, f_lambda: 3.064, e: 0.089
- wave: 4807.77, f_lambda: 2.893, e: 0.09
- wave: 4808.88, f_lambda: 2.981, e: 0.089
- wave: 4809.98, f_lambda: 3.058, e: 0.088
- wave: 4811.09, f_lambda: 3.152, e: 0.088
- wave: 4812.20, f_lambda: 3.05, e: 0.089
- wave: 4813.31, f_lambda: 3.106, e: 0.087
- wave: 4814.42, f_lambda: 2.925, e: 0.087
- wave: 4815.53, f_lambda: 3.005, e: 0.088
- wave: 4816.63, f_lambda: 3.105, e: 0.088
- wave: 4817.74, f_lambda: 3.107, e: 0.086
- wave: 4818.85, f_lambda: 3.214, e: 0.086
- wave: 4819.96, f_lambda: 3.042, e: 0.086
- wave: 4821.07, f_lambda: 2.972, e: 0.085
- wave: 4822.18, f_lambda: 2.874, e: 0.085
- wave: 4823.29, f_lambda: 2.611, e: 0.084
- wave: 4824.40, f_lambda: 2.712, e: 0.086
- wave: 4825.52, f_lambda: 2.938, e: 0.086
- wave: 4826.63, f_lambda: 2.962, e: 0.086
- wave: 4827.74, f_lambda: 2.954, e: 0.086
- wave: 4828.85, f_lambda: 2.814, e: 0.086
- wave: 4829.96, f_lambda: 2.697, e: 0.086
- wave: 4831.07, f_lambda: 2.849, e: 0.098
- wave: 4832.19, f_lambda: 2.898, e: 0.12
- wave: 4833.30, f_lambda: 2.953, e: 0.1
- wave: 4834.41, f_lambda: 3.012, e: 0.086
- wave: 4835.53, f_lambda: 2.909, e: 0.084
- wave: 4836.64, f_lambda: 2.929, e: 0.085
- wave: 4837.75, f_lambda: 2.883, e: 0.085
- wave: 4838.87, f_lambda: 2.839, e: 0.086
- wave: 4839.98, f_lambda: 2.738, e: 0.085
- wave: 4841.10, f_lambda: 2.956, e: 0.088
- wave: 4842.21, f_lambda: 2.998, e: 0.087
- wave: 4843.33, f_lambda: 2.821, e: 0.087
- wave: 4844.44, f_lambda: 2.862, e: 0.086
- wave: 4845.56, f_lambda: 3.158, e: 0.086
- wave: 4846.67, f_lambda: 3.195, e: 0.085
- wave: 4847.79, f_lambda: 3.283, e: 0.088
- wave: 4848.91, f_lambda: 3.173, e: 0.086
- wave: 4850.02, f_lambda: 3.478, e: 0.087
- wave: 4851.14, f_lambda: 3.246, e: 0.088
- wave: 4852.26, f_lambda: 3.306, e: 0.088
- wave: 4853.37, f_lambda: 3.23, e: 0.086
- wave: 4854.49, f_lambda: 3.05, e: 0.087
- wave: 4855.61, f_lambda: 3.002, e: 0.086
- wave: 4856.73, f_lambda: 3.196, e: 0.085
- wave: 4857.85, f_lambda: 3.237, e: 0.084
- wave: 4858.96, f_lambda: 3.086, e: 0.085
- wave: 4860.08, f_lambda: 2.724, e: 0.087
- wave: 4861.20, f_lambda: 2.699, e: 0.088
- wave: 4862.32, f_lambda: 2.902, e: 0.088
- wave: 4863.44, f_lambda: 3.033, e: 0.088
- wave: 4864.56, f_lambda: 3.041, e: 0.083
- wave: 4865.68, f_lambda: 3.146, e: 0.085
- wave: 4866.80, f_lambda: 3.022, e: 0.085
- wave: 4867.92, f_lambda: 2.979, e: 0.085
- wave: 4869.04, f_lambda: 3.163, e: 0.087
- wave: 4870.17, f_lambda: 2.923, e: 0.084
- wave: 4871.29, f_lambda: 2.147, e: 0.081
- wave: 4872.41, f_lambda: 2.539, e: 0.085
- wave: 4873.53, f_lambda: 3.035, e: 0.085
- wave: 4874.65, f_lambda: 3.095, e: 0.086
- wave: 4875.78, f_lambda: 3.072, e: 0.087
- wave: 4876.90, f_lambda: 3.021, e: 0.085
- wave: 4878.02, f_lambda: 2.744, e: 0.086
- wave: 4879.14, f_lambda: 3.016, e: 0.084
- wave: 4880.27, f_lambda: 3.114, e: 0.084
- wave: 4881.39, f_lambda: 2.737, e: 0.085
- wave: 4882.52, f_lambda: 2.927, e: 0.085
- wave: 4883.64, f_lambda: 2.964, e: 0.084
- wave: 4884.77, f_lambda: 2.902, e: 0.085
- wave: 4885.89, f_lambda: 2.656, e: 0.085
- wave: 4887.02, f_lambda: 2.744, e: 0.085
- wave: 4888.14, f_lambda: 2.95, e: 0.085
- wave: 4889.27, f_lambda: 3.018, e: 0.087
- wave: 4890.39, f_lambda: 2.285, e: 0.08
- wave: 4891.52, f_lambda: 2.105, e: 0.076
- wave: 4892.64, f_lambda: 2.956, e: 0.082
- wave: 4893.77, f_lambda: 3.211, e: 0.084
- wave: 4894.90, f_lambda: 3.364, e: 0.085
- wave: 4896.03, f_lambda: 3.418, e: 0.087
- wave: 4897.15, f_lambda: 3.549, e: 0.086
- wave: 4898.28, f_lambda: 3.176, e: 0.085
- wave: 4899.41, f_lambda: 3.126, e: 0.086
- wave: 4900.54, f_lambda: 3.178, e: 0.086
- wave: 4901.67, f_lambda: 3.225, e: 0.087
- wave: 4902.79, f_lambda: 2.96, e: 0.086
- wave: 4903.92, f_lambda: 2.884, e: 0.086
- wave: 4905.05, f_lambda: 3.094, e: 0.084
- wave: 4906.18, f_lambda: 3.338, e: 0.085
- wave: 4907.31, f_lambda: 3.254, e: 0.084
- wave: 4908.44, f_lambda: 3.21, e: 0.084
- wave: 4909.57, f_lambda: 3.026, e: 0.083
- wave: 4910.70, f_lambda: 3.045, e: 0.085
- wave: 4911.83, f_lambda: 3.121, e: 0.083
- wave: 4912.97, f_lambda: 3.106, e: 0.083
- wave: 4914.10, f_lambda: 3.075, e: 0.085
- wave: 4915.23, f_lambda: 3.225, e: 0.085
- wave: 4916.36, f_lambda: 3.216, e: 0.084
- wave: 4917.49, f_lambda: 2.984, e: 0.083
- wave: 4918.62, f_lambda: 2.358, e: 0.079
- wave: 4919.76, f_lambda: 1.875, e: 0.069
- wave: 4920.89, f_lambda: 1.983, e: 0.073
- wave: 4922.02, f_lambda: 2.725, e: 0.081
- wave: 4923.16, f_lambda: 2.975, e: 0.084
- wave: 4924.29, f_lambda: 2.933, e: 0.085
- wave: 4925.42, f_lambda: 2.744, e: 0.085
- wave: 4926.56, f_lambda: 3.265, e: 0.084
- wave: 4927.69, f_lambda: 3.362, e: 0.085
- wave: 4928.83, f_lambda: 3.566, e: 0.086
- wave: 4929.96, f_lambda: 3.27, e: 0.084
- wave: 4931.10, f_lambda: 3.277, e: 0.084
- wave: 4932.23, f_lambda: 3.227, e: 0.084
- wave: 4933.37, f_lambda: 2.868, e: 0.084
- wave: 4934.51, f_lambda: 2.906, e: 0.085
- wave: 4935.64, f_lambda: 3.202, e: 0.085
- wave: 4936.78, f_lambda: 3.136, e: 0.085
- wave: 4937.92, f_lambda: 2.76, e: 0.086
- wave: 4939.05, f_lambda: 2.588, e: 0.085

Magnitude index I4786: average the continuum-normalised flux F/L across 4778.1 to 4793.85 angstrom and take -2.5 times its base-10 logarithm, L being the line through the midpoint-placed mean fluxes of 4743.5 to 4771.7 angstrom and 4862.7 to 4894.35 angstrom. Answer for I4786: 0.13 mag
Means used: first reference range 2.87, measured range 2.55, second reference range 2.88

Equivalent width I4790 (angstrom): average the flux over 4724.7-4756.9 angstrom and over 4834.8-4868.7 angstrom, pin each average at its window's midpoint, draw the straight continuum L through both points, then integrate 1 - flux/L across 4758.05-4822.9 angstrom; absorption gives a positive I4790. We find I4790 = 5.2 angstrom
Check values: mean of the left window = 3.03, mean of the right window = 3.04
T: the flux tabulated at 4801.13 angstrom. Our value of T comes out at 2.758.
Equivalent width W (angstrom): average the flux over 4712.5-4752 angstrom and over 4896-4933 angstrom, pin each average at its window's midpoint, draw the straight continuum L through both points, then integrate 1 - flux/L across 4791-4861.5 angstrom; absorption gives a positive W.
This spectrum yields 1.9 angstrom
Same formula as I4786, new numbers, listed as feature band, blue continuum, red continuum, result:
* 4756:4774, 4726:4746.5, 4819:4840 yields 0.110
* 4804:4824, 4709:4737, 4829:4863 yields 0.005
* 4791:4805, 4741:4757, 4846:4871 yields 0.034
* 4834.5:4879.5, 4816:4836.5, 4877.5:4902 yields -0.019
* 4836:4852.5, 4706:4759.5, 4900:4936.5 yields -0.006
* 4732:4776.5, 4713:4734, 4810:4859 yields 0.083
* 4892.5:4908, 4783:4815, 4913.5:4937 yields -0.091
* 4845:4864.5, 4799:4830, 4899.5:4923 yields -0.052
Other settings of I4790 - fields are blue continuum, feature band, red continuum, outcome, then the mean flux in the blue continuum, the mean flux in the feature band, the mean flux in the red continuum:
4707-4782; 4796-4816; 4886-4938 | -0.4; 2.93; 3.02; 3.01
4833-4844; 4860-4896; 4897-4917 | 1.8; 2.9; 2.89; 3.15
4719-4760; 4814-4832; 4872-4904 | 0.5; 3.06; 2.92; 2.97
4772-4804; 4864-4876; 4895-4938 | 0.0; 2.68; 2.92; 3.05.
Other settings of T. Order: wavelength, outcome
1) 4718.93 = 3.328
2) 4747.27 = 3.283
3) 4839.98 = 2.738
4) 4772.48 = 2.543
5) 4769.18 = 2.534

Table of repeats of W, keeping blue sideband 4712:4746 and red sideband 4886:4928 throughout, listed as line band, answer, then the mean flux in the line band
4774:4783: 1.82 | 2.45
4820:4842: 1.12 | 2.87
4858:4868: 0.11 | 2.97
